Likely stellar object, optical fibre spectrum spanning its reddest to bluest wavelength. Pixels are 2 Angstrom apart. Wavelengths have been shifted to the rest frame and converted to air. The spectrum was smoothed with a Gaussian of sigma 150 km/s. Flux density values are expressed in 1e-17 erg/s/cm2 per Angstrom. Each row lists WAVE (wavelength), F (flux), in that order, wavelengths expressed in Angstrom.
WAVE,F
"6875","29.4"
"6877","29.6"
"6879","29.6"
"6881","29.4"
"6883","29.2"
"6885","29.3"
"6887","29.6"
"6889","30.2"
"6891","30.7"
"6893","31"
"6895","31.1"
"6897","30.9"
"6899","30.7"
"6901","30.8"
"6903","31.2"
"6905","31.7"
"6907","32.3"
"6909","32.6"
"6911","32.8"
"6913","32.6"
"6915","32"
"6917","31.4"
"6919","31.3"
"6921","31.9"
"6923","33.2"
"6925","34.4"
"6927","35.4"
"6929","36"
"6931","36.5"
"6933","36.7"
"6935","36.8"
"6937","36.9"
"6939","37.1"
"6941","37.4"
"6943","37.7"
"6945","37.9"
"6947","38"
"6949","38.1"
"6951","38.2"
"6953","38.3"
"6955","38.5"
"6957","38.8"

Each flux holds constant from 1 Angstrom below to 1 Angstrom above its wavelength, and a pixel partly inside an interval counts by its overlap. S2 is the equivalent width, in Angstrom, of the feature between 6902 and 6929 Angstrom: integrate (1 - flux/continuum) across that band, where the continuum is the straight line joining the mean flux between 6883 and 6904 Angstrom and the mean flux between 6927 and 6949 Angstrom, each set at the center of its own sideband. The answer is 0.9 Angstrom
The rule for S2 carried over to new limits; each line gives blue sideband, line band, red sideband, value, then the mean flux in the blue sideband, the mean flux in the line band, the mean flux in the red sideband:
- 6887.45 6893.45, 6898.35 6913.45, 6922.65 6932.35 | 0.3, 30.5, 31.8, 35.3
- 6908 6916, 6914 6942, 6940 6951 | 0.2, 32.5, 34.8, 37.9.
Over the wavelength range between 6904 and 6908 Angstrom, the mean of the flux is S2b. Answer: 32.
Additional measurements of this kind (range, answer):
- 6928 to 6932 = 36.2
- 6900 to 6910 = 31.7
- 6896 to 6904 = 30.9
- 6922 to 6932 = 35.1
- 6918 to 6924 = 32.1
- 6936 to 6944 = 37.3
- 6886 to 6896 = 30.5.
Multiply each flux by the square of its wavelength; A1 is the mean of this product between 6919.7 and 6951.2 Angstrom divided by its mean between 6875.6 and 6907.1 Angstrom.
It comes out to 1.21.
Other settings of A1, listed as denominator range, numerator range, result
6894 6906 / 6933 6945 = 1.21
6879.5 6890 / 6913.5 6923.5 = 1.09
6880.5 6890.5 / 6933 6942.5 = 1.27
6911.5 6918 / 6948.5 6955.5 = 1.21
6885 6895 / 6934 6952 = 1.26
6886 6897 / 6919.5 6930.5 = 1.13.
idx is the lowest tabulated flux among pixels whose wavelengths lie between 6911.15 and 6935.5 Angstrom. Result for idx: 31.3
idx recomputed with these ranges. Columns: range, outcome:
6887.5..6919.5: 30.2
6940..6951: 37.4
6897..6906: 30.7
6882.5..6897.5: 29.2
